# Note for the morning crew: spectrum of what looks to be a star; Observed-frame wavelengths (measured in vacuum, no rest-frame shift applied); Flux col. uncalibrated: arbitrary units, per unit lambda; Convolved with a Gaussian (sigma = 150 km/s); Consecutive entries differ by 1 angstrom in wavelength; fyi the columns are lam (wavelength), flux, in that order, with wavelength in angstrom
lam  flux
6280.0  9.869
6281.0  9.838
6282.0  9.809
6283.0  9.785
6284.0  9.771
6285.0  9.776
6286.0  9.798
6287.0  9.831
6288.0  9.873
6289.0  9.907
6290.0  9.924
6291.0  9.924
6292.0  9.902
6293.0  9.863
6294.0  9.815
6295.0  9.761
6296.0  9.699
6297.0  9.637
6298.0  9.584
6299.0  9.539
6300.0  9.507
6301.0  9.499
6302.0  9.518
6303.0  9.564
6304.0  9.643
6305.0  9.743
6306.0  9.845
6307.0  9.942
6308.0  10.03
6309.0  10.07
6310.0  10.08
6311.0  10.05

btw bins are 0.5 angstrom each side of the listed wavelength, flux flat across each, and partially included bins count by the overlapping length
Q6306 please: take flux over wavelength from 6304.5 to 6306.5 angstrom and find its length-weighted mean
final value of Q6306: 9.79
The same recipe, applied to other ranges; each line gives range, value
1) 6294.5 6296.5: 9.73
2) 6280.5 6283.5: 9.81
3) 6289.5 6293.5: 9.9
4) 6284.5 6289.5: 9.84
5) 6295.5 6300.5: 9.59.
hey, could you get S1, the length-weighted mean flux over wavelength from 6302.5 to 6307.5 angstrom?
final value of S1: 9.75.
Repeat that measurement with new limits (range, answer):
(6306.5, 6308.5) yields 9.99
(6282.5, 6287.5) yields 9.79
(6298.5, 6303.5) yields 9.53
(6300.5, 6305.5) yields 9.59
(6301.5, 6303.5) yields 9.54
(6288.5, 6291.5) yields 9.92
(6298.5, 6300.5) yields 9.52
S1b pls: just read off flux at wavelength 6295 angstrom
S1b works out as 9.761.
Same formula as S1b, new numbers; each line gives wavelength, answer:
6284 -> 9.771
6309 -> 10.07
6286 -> 9.798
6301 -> 9.499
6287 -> 9.831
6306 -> 9.845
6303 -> 9.564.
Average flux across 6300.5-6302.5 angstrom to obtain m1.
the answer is 9.51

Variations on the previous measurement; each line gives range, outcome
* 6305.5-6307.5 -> 9.89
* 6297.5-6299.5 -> 9.56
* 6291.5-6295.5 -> 9.84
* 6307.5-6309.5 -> 10.1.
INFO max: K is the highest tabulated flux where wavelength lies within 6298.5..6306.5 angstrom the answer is 9.845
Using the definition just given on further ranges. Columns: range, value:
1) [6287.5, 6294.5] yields 9.924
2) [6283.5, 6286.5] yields 9.798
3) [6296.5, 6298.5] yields 9.637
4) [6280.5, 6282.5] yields 9.838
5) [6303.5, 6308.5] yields 10.03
